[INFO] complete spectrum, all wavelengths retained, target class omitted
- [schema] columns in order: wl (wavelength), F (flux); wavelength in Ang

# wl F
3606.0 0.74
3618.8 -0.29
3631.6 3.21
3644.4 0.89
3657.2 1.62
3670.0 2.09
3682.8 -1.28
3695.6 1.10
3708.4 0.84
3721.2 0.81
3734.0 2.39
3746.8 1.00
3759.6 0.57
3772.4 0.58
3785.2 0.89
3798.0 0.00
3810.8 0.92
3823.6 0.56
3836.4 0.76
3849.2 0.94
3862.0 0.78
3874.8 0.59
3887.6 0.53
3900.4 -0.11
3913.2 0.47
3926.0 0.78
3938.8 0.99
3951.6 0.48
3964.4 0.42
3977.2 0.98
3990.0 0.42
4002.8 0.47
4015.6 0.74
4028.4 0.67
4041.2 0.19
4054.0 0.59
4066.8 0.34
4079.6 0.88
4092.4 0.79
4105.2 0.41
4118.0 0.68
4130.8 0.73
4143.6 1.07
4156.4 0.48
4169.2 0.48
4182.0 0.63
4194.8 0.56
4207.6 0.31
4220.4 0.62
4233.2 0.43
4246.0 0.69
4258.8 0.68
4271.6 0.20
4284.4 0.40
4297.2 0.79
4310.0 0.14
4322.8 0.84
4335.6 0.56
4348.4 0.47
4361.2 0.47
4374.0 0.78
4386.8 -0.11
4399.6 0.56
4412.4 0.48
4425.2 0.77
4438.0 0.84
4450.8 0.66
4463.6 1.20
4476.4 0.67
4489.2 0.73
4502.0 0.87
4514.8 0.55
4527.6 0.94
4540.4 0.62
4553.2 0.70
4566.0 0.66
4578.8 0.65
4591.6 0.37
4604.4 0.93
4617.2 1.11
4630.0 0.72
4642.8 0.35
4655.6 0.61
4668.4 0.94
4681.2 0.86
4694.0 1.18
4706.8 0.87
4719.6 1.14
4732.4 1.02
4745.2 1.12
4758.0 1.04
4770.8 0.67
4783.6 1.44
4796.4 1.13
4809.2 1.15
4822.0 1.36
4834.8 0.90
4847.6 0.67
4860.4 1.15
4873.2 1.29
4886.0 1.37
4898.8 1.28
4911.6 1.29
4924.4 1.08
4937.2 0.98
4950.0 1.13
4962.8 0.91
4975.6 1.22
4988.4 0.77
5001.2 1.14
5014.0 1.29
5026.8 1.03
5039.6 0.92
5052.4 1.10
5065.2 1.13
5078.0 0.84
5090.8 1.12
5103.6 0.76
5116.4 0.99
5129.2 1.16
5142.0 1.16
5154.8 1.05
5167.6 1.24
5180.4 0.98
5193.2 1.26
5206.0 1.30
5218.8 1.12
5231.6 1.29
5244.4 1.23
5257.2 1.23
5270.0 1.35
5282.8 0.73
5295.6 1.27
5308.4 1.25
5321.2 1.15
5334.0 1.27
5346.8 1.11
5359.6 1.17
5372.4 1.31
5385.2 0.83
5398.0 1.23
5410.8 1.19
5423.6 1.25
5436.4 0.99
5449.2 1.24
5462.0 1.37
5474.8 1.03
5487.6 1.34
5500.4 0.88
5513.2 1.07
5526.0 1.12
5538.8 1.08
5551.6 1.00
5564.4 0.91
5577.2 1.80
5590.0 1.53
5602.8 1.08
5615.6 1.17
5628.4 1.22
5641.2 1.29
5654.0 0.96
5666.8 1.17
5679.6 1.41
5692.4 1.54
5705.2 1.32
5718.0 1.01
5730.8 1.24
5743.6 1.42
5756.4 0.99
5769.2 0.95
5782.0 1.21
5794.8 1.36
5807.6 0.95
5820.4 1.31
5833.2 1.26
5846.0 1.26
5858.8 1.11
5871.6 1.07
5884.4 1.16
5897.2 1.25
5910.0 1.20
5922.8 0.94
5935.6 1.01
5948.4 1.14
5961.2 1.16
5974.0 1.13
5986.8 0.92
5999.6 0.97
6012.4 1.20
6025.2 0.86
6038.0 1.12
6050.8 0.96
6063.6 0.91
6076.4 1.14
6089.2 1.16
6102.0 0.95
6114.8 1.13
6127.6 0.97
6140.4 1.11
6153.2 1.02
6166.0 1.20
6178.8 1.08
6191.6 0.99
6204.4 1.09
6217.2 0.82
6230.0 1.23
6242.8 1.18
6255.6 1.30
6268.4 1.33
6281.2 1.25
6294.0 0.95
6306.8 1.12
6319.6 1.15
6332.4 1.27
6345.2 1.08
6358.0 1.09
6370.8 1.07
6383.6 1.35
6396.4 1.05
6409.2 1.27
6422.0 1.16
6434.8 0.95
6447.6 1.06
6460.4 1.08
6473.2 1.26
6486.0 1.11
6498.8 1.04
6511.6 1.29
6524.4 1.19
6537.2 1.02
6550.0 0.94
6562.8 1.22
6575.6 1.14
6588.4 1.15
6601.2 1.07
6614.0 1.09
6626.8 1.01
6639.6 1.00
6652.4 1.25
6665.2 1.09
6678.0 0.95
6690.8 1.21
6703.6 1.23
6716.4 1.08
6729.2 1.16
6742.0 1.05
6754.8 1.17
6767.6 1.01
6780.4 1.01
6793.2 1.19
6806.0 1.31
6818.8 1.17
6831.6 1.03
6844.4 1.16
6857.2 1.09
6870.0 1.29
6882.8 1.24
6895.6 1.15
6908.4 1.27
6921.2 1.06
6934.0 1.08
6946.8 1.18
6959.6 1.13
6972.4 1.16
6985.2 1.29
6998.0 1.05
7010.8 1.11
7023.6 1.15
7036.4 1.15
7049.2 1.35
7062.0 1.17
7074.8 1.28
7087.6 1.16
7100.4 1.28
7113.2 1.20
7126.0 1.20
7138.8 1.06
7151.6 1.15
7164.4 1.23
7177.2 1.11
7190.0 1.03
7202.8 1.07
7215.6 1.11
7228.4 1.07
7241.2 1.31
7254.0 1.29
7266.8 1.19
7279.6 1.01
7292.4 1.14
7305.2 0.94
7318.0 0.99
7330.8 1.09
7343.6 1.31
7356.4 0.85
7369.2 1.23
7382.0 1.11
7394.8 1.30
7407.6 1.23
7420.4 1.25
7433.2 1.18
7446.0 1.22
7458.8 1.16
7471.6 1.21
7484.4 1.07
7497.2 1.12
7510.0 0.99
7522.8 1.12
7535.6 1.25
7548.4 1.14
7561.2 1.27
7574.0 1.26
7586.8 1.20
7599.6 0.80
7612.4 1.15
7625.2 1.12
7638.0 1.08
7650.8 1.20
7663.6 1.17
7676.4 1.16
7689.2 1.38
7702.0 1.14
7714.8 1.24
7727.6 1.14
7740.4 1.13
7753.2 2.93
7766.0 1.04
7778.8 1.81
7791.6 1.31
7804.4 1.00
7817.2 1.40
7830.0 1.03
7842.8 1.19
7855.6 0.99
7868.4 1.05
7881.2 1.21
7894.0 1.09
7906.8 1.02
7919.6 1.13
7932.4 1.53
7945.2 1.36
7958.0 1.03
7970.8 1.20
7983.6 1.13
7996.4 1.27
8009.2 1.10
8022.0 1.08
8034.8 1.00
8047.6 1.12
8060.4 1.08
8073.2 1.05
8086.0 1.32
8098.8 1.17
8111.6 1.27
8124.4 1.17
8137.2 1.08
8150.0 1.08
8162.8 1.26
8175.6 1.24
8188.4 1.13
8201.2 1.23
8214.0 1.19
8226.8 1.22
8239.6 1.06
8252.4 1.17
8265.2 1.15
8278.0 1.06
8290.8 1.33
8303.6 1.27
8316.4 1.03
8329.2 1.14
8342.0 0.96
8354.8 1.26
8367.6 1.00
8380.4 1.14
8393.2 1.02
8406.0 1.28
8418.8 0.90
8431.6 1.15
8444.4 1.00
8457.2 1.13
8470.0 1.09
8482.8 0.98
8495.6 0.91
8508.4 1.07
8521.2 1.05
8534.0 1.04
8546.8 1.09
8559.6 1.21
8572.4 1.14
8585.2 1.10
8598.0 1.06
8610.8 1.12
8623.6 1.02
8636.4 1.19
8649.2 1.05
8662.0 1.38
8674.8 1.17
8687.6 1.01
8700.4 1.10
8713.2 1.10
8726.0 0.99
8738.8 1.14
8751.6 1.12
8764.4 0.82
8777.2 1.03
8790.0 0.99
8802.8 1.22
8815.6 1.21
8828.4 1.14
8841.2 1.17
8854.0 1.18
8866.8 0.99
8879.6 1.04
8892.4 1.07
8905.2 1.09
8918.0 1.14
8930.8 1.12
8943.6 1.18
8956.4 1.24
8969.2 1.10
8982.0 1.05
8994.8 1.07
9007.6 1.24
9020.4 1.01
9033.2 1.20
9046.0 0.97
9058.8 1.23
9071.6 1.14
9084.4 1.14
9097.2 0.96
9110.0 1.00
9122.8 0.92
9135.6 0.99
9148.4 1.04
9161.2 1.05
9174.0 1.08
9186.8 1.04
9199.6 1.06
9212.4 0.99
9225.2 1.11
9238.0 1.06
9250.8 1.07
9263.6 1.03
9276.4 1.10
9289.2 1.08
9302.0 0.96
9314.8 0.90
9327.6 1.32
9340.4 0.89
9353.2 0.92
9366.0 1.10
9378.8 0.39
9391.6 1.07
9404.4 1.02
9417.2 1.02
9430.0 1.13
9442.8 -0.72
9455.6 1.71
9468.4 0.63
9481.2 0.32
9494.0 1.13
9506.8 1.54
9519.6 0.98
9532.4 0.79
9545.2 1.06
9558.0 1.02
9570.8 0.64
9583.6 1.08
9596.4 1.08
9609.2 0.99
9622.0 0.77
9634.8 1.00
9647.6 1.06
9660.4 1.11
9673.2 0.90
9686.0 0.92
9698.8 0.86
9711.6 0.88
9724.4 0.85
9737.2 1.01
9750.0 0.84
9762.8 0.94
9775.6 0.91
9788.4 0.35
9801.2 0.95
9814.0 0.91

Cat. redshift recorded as 0.181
